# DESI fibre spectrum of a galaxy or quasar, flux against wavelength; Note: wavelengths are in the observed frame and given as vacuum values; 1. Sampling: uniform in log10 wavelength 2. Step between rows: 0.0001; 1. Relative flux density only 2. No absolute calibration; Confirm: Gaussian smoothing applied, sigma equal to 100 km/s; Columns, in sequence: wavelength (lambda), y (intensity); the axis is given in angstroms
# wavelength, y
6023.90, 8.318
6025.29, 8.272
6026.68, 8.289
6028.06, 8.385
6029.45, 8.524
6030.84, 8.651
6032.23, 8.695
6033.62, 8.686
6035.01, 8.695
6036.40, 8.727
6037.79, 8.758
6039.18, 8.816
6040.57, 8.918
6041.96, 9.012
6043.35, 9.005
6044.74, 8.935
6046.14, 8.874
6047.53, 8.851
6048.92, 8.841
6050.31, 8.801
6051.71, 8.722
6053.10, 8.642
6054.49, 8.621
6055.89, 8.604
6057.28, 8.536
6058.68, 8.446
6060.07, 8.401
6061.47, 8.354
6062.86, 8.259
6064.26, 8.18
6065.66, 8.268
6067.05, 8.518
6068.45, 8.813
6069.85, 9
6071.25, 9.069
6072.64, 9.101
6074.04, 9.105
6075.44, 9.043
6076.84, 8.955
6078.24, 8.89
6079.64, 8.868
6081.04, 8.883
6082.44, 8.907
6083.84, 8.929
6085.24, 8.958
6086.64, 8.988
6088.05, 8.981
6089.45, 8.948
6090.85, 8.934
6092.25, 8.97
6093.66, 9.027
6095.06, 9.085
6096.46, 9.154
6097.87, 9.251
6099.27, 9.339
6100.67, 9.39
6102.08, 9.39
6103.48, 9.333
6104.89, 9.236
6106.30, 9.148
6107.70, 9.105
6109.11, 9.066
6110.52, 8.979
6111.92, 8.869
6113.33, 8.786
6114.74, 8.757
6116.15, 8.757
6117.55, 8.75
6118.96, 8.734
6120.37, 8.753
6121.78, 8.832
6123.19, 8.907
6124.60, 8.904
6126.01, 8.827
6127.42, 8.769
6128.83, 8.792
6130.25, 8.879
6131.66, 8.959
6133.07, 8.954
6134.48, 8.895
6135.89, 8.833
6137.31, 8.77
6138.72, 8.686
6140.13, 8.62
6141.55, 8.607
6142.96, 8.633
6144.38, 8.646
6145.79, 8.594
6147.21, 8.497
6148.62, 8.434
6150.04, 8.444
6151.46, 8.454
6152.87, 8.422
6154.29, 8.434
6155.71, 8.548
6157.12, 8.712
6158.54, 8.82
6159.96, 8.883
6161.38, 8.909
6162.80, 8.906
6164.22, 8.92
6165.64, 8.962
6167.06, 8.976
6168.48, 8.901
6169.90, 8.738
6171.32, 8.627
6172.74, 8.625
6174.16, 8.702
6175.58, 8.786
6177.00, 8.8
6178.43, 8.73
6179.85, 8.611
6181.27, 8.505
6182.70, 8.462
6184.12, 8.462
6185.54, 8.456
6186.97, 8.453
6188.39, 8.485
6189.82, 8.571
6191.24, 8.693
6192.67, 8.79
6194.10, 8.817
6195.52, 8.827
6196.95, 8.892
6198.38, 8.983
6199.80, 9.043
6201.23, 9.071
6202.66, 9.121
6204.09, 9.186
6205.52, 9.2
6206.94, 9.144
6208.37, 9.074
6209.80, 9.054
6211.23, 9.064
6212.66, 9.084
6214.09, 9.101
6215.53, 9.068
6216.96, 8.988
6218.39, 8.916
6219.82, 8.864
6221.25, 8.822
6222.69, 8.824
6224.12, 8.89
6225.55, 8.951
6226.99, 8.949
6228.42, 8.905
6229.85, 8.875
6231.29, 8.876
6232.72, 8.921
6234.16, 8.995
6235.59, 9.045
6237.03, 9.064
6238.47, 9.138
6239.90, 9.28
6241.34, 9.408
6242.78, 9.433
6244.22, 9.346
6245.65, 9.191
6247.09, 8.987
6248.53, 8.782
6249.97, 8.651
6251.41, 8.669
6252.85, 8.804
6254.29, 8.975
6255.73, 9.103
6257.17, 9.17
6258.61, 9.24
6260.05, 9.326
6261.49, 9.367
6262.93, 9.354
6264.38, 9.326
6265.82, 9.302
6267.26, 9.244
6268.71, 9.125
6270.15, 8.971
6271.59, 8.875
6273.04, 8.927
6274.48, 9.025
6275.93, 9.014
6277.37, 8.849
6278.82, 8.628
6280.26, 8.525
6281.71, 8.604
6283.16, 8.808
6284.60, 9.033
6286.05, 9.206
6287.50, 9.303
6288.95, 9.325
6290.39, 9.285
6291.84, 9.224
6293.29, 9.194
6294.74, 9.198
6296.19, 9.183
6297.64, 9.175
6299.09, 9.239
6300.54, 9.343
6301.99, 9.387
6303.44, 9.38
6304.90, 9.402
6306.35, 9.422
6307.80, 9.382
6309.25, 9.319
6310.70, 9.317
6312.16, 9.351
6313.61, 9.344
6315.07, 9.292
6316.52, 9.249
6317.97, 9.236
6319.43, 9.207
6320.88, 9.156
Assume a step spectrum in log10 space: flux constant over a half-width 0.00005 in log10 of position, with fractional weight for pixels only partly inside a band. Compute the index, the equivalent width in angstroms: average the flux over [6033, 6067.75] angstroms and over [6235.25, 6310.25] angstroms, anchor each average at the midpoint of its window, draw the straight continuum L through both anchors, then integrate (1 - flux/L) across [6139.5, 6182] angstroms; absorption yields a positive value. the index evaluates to 1.0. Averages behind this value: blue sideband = 8.66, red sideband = 9.13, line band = 8.68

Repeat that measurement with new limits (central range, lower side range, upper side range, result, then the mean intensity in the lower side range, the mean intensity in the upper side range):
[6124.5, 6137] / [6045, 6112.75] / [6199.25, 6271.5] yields 0.1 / 8.89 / 9.06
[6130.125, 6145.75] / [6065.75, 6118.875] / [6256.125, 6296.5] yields 0.5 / 9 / 9.09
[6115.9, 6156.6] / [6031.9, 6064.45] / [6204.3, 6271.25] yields 0.7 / 8.69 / 9.06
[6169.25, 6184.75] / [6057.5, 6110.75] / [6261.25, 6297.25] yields 0.6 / 8.92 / 9.07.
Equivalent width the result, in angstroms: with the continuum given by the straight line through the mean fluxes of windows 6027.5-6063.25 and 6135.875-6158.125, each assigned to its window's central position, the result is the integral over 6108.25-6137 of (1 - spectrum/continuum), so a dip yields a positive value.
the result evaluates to -0.8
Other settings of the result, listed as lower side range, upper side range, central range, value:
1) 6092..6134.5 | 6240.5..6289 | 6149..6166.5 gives 0.6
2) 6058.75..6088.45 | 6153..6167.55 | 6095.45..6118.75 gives -0.8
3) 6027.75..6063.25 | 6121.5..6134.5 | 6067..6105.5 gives -1.2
